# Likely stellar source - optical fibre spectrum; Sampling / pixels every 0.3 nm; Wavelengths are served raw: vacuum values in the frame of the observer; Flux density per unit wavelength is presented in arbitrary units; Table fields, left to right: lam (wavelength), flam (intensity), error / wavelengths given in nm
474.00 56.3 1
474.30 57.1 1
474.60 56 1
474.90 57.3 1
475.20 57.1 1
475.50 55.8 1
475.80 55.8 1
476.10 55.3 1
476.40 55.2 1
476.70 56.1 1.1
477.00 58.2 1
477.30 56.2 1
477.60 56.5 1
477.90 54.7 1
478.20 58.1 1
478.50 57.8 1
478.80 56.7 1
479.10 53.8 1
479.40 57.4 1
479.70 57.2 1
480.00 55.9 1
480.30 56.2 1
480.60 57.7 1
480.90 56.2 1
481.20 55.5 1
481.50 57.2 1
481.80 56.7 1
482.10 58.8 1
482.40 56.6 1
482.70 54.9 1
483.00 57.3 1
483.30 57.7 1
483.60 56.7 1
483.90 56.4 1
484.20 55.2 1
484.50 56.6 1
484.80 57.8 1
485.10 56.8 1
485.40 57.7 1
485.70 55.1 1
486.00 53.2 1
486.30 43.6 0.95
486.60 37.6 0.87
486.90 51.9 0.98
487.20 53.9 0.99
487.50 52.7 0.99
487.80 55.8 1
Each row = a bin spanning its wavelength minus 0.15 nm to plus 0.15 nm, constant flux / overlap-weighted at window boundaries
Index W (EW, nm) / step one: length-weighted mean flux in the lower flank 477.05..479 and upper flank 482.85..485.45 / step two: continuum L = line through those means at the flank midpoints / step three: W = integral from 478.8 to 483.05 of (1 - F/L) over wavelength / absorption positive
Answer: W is 0.019 nm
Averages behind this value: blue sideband 56.7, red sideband 56.9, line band 56.5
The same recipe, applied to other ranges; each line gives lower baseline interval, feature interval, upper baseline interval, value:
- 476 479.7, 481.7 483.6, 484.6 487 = -0.119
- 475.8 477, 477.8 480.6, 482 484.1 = -0.011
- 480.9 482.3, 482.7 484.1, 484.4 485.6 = 0.008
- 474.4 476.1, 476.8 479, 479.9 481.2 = -0.017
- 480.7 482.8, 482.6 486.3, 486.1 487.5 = -0.286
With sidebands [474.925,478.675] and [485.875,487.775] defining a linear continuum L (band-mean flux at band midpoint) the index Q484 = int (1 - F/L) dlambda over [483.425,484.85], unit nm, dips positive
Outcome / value -0.15 nm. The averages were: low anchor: 56.4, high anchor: 49.2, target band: 56.5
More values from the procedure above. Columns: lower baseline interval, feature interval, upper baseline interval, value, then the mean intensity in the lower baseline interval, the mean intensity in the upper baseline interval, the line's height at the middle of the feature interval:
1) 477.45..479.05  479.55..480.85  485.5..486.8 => -0.05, 56.6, 47.9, 54.4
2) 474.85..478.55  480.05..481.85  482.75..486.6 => -0.03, 56.4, 54.6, 55.5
